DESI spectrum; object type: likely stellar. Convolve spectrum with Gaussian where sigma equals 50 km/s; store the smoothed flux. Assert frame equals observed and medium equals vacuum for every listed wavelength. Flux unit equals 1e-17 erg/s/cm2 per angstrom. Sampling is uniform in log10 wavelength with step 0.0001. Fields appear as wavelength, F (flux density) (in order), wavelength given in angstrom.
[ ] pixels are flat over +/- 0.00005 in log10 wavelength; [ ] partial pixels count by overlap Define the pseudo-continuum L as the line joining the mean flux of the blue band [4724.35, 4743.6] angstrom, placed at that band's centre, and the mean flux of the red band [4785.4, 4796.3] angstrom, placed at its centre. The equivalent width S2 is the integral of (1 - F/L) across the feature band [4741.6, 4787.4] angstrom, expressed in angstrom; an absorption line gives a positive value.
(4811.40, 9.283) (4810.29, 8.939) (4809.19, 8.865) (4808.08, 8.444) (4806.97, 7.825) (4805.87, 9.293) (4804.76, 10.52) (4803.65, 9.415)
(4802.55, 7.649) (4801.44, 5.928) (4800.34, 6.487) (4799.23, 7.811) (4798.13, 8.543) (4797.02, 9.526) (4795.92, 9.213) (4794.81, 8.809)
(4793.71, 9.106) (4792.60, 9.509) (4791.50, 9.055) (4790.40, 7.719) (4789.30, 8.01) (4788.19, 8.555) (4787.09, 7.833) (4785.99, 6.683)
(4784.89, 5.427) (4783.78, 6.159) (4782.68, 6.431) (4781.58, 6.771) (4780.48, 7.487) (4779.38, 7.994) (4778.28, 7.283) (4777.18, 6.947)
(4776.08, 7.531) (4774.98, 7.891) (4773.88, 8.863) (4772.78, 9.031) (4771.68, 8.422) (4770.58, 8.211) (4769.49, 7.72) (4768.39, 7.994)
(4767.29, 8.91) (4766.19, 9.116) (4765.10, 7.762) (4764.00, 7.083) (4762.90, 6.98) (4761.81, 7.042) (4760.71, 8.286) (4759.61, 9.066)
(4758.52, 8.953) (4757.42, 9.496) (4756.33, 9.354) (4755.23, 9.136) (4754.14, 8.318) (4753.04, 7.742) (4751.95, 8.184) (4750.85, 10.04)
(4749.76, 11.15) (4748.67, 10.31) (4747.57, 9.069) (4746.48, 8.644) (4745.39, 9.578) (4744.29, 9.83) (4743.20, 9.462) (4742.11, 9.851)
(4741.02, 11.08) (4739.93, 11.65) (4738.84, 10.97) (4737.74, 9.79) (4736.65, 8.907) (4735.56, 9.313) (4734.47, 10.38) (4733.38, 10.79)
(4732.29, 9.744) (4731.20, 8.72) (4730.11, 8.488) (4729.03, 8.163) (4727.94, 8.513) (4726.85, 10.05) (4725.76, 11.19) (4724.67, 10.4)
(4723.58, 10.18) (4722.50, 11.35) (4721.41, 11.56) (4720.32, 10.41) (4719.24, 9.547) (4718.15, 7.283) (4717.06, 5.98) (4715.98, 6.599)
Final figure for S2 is 4.2 angstrom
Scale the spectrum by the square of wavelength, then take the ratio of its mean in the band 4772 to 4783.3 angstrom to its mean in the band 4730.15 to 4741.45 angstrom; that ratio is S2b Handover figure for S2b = 0.8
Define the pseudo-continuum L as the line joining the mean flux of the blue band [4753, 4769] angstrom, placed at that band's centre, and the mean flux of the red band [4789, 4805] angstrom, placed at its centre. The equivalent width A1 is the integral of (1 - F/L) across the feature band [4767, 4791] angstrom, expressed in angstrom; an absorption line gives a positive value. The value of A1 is 2.3 angstrom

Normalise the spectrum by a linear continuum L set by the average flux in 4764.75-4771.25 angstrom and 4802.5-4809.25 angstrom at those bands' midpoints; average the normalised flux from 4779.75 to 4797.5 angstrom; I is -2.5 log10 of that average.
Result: 0.10 mag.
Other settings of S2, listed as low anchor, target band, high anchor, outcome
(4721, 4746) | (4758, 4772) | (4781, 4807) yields 1.3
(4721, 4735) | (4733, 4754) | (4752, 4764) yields -1.5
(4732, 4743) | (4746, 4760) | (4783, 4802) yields 0.6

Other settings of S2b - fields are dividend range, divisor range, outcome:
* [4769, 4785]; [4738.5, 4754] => 0.78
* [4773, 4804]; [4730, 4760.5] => 0.83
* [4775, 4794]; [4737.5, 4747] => 0.76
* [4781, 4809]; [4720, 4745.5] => 0.82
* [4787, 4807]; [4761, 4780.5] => 1.08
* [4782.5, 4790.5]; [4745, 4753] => 0.76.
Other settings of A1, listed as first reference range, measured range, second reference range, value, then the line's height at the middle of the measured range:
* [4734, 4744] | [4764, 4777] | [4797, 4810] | 1.5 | 9.26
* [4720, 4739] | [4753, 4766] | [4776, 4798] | 0.8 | 8.82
